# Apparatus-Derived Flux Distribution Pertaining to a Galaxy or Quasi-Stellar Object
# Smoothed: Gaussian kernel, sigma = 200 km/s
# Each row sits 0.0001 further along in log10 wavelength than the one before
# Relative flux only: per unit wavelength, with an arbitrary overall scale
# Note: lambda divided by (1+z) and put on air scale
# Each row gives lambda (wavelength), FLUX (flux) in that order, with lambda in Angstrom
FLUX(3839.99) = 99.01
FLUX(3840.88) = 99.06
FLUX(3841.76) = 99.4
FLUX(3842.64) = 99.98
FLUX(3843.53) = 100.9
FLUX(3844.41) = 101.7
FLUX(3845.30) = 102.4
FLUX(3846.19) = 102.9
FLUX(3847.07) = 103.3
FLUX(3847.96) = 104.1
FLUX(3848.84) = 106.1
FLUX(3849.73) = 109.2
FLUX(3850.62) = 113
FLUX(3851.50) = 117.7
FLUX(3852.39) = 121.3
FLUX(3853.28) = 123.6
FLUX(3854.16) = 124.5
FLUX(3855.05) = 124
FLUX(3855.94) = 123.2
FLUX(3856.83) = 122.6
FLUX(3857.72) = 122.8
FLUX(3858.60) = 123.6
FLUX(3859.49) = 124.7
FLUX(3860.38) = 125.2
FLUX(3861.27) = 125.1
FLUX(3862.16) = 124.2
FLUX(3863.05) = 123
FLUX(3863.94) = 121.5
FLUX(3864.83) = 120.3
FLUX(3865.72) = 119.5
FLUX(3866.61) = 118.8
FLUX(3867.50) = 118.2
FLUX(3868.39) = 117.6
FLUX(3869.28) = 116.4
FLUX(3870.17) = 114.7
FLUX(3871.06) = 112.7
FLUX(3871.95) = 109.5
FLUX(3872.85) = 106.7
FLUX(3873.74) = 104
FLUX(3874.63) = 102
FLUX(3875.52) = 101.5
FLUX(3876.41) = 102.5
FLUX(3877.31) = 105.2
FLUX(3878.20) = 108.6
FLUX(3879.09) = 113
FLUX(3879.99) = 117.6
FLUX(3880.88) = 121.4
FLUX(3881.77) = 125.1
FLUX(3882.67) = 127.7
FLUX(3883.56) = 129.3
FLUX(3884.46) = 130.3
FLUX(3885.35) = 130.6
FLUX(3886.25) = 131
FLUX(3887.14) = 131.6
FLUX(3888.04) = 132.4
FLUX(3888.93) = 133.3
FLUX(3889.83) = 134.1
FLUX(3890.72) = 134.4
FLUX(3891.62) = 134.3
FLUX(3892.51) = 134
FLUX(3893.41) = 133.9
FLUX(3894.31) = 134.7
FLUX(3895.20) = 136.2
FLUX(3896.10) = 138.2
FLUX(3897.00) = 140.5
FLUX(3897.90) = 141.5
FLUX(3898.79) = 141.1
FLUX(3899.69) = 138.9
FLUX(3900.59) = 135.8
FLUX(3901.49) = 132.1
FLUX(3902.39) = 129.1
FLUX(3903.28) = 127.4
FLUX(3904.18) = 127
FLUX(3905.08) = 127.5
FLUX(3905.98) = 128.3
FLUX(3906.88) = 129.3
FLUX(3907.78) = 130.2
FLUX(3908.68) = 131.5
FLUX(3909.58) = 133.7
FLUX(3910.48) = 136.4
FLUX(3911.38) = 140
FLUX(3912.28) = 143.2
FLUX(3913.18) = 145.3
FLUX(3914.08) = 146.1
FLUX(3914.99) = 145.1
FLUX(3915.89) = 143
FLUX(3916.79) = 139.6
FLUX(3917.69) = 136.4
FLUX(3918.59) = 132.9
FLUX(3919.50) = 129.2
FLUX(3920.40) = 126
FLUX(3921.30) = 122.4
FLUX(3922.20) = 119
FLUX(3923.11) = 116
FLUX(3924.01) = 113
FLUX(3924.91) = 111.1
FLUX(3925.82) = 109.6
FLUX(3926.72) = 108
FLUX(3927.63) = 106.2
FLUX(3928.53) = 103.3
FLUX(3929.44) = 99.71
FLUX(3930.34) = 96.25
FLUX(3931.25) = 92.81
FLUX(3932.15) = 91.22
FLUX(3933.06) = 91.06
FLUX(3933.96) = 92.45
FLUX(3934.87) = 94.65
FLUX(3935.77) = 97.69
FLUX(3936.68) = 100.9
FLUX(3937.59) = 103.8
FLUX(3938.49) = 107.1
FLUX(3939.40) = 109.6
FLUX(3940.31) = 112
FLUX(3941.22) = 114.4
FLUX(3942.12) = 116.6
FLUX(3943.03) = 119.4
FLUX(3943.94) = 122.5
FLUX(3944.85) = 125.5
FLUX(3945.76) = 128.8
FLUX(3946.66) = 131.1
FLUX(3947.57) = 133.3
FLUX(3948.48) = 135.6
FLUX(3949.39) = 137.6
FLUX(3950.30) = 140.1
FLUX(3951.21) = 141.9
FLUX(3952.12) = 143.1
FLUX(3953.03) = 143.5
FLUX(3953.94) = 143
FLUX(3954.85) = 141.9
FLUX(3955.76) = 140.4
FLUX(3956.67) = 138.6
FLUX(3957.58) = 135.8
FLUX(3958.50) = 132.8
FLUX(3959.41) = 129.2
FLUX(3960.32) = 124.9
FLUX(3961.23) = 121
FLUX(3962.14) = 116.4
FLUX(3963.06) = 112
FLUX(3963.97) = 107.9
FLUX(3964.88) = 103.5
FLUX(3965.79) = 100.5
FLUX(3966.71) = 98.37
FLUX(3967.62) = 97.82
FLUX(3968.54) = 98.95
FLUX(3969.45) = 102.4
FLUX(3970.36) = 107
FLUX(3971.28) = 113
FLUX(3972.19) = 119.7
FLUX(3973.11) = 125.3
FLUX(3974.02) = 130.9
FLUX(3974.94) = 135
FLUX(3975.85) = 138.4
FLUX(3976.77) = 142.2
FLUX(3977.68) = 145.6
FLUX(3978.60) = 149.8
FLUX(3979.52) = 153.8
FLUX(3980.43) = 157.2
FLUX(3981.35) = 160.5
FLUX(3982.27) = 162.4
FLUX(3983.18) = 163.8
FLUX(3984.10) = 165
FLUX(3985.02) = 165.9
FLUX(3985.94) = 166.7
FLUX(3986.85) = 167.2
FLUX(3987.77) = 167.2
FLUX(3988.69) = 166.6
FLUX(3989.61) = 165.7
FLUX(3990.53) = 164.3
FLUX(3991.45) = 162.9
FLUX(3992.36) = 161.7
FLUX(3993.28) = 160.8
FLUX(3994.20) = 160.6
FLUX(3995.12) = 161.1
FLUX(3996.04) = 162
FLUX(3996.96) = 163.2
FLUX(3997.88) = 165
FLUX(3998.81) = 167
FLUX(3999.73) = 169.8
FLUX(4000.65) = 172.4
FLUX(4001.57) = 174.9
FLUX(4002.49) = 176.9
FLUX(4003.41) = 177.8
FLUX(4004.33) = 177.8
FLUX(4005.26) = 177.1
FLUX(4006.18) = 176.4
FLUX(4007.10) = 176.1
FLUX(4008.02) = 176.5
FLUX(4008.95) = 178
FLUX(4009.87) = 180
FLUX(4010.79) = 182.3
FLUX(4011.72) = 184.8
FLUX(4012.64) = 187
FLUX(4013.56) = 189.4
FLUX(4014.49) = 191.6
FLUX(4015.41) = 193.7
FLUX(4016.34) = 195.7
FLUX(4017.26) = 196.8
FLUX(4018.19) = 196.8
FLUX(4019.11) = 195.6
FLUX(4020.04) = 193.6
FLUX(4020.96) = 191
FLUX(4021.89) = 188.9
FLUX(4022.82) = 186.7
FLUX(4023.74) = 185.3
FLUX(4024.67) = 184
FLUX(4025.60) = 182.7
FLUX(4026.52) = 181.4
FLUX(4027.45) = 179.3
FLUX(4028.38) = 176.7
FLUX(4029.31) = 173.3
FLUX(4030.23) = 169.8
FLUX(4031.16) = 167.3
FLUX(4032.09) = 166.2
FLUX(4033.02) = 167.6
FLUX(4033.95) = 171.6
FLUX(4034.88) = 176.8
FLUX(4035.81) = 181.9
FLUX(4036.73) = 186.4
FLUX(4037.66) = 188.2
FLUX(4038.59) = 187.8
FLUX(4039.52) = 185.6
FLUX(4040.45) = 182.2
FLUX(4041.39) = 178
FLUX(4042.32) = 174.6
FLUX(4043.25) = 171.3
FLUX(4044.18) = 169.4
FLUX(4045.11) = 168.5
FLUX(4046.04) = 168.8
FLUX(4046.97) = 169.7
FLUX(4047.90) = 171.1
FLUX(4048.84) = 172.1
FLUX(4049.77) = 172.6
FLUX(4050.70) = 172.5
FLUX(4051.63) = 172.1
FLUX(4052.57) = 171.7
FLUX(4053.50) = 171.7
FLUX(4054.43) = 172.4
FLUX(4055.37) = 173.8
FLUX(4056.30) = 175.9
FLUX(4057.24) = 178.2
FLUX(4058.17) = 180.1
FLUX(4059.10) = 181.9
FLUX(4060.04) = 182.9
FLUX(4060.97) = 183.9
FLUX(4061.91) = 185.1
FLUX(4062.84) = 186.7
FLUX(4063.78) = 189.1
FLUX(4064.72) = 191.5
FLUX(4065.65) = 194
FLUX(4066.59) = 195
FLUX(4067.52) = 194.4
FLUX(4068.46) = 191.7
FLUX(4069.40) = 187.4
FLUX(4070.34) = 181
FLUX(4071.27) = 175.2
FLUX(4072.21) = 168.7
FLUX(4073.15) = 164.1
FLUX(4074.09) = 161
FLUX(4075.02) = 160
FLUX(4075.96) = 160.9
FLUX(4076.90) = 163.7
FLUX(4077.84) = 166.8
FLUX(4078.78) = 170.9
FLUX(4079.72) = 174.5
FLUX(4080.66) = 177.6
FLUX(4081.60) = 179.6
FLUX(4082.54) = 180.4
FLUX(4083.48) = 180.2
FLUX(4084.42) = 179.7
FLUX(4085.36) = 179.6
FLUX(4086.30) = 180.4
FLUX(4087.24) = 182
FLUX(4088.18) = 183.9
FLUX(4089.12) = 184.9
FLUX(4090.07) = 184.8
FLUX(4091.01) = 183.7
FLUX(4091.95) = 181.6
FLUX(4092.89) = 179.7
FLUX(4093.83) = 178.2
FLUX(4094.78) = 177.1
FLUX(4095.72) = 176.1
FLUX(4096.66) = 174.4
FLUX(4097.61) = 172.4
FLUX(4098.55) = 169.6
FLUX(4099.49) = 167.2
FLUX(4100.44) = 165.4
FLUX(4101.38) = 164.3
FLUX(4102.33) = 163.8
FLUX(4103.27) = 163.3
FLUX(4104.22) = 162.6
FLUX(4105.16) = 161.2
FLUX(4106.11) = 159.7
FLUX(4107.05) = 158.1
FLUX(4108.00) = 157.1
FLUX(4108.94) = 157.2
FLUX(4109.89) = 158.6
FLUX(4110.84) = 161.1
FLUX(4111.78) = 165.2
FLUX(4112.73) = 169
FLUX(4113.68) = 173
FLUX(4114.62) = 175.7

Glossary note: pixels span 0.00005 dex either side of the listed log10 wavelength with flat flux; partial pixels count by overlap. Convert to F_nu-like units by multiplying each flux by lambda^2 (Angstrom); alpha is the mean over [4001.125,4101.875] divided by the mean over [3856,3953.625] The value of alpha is 1.56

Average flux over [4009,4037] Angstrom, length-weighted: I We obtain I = 183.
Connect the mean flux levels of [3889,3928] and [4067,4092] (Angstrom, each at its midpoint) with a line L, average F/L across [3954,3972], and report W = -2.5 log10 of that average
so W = 0.23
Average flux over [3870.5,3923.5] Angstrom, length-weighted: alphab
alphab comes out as 128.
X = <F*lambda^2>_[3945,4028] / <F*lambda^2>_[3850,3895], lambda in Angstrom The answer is 1.4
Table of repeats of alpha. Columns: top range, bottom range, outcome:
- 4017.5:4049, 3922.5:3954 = 1.64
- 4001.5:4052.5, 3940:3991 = 1.38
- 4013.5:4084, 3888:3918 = 1.42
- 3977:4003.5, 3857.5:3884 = 1.49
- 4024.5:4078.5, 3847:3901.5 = 1.58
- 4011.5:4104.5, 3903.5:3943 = 1.61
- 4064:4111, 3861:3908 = 1.54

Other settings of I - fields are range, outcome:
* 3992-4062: 178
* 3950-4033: 158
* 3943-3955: 135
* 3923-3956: 117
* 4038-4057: 174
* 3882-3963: 126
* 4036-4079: 177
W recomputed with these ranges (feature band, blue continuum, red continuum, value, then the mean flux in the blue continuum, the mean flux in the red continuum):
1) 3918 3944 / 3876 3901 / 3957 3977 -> 0.133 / 129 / 118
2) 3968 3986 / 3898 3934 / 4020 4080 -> 0.071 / 124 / 178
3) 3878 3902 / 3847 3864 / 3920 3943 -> -0.159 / 119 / 106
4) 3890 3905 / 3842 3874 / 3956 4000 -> -0.093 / 115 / 141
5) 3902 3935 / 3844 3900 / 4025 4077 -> 0.115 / 121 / 177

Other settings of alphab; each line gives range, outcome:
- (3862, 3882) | 114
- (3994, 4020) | 179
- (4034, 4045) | 180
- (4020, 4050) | 178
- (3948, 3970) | 124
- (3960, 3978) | 117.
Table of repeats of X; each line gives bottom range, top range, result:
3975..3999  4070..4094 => 1.15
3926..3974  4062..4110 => 1.60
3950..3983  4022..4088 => 1.43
